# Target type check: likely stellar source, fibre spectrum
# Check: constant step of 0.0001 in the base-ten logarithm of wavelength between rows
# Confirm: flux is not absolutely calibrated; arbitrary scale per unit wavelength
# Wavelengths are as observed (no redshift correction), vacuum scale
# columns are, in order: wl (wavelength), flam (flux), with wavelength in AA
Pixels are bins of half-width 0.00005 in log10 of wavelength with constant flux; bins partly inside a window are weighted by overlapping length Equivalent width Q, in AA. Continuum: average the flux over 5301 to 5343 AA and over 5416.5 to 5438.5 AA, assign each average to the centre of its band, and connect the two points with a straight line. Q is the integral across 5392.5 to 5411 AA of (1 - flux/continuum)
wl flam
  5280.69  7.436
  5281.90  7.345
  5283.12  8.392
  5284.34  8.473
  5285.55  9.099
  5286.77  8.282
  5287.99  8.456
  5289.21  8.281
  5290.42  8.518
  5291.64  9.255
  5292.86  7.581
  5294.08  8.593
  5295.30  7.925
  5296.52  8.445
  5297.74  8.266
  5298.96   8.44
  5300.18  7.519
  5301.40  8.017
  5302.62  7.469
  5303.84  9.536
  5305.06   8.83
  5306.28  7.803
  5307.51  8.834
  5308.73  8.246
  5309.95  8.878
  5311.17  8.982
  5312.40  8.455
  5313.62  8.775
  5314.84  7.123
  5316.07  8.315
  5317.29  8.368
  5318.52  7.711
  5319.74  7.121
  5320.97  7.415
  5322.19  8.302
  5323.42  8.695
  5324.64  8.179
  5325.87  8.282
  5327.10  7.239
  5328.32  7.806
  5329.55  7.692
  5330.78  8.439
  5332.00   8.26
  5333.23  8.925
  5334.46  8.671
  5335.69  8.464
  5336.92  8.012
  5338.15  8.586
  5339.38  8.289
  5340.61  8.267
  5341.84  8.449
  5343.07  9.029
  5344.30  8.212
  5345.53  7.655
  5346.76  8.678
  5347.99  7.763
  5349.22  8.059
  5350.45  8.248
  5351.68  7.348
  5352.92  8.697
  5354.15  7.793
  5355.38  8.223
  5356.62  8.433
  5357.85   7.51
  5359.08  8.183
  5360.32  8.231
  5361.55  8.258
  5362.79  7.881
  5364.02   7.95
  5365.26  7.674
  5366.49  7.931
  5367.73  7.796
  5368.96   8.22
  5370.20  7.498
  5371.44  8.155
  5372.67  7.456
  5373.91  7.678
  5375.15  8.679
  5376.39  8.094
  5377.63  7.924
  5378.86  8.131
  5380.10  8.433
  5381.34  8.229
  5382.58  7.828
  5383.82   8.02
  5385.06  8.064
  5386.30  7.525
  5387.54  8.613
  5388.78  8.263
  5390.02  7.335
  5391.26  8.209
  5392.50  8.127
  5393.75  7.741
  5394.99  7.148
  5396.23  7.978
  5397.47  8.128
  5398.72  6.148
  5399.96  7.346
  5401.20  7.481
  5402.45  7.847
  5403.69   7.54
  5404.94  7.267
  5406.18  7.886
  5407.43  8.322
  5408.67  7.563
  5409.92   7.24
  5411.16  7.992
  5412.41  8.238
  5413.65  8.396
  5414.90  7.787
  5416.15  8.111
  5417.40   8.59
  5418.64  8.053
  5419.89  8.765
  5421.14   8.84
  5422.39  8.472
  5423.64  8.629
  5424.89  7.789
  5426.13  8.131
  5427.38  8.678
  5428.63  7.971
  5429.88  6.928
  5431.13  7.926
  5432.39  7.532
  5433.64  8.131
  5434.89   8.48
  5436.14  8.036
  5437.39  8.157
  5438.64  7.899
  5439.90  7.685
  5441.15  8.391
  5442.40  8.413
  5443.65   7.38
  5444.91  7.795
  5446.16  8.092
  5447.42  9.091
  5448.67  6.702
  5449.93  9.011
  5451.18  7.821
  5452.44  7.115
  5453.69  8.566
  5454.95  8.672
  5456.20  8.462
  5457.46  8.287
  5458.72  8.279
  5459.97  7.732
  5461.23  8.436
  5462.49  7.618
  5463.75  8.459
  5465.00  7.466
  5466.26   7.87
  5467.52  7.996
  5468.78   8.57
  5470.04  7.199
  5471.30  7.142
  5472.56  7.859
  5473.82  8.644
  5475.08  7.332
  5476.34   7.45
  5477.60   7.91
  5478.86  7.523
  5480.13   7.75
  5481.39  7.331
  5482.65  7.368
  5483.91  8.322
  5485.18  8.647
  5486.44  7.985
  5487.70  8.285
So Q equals 1.40 AA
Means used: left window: 8.26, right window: 8.18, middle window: 7.57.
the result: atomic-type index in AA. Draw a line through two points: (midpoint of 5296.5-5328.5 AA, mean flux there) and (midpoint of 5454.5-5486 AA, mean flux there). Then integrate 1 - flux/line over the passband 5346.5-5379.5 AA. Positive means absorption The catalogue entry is 0.4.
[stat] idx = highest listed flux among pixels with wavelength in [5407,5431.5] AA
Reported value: 8.84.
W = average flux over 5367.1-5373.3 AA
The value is 7.82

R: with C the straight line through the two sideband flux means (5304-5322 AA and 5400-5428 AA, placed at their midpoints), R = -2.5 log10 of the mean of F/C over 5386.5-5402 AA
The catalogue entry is 0.054 mag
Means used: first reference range 8.24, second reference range 8.06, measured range 7.7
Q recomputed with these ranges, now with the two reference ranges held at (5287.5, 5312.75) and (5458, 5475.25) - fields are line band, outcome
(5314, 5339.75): 0.7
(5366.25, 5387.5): 0.5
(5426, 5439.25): 0.1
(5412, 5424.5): -0.5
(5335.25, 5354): 0.1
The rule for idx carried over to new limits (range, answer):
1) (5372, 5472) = 9.091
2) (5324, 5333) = 8.439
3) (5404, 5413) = 8.322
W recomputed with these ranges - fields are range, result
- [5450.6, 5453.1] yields 7.48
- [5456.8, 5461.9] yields 8.17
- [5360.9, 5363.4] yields 8.07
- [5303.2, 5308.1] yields 8.74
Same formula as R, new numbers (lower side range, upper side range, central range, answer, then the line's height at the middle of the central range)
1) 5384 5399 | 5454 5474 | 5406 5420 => -0.02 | 7.88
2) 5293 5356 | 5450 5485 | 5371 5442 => 0.01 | 8.05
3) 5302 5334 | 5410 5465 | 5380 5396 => 0.03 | 8.16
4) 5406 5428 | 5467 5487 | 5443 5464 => -0.02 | 7.96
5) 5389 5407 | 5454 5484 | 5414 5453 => -0.04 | 7.75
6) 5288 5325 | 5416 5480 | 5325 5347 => -0.01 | 8.22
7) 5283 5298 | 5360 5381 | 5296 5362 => 0.00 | 8.22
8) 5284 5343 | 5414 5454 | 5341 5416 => 0.03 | 8.18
